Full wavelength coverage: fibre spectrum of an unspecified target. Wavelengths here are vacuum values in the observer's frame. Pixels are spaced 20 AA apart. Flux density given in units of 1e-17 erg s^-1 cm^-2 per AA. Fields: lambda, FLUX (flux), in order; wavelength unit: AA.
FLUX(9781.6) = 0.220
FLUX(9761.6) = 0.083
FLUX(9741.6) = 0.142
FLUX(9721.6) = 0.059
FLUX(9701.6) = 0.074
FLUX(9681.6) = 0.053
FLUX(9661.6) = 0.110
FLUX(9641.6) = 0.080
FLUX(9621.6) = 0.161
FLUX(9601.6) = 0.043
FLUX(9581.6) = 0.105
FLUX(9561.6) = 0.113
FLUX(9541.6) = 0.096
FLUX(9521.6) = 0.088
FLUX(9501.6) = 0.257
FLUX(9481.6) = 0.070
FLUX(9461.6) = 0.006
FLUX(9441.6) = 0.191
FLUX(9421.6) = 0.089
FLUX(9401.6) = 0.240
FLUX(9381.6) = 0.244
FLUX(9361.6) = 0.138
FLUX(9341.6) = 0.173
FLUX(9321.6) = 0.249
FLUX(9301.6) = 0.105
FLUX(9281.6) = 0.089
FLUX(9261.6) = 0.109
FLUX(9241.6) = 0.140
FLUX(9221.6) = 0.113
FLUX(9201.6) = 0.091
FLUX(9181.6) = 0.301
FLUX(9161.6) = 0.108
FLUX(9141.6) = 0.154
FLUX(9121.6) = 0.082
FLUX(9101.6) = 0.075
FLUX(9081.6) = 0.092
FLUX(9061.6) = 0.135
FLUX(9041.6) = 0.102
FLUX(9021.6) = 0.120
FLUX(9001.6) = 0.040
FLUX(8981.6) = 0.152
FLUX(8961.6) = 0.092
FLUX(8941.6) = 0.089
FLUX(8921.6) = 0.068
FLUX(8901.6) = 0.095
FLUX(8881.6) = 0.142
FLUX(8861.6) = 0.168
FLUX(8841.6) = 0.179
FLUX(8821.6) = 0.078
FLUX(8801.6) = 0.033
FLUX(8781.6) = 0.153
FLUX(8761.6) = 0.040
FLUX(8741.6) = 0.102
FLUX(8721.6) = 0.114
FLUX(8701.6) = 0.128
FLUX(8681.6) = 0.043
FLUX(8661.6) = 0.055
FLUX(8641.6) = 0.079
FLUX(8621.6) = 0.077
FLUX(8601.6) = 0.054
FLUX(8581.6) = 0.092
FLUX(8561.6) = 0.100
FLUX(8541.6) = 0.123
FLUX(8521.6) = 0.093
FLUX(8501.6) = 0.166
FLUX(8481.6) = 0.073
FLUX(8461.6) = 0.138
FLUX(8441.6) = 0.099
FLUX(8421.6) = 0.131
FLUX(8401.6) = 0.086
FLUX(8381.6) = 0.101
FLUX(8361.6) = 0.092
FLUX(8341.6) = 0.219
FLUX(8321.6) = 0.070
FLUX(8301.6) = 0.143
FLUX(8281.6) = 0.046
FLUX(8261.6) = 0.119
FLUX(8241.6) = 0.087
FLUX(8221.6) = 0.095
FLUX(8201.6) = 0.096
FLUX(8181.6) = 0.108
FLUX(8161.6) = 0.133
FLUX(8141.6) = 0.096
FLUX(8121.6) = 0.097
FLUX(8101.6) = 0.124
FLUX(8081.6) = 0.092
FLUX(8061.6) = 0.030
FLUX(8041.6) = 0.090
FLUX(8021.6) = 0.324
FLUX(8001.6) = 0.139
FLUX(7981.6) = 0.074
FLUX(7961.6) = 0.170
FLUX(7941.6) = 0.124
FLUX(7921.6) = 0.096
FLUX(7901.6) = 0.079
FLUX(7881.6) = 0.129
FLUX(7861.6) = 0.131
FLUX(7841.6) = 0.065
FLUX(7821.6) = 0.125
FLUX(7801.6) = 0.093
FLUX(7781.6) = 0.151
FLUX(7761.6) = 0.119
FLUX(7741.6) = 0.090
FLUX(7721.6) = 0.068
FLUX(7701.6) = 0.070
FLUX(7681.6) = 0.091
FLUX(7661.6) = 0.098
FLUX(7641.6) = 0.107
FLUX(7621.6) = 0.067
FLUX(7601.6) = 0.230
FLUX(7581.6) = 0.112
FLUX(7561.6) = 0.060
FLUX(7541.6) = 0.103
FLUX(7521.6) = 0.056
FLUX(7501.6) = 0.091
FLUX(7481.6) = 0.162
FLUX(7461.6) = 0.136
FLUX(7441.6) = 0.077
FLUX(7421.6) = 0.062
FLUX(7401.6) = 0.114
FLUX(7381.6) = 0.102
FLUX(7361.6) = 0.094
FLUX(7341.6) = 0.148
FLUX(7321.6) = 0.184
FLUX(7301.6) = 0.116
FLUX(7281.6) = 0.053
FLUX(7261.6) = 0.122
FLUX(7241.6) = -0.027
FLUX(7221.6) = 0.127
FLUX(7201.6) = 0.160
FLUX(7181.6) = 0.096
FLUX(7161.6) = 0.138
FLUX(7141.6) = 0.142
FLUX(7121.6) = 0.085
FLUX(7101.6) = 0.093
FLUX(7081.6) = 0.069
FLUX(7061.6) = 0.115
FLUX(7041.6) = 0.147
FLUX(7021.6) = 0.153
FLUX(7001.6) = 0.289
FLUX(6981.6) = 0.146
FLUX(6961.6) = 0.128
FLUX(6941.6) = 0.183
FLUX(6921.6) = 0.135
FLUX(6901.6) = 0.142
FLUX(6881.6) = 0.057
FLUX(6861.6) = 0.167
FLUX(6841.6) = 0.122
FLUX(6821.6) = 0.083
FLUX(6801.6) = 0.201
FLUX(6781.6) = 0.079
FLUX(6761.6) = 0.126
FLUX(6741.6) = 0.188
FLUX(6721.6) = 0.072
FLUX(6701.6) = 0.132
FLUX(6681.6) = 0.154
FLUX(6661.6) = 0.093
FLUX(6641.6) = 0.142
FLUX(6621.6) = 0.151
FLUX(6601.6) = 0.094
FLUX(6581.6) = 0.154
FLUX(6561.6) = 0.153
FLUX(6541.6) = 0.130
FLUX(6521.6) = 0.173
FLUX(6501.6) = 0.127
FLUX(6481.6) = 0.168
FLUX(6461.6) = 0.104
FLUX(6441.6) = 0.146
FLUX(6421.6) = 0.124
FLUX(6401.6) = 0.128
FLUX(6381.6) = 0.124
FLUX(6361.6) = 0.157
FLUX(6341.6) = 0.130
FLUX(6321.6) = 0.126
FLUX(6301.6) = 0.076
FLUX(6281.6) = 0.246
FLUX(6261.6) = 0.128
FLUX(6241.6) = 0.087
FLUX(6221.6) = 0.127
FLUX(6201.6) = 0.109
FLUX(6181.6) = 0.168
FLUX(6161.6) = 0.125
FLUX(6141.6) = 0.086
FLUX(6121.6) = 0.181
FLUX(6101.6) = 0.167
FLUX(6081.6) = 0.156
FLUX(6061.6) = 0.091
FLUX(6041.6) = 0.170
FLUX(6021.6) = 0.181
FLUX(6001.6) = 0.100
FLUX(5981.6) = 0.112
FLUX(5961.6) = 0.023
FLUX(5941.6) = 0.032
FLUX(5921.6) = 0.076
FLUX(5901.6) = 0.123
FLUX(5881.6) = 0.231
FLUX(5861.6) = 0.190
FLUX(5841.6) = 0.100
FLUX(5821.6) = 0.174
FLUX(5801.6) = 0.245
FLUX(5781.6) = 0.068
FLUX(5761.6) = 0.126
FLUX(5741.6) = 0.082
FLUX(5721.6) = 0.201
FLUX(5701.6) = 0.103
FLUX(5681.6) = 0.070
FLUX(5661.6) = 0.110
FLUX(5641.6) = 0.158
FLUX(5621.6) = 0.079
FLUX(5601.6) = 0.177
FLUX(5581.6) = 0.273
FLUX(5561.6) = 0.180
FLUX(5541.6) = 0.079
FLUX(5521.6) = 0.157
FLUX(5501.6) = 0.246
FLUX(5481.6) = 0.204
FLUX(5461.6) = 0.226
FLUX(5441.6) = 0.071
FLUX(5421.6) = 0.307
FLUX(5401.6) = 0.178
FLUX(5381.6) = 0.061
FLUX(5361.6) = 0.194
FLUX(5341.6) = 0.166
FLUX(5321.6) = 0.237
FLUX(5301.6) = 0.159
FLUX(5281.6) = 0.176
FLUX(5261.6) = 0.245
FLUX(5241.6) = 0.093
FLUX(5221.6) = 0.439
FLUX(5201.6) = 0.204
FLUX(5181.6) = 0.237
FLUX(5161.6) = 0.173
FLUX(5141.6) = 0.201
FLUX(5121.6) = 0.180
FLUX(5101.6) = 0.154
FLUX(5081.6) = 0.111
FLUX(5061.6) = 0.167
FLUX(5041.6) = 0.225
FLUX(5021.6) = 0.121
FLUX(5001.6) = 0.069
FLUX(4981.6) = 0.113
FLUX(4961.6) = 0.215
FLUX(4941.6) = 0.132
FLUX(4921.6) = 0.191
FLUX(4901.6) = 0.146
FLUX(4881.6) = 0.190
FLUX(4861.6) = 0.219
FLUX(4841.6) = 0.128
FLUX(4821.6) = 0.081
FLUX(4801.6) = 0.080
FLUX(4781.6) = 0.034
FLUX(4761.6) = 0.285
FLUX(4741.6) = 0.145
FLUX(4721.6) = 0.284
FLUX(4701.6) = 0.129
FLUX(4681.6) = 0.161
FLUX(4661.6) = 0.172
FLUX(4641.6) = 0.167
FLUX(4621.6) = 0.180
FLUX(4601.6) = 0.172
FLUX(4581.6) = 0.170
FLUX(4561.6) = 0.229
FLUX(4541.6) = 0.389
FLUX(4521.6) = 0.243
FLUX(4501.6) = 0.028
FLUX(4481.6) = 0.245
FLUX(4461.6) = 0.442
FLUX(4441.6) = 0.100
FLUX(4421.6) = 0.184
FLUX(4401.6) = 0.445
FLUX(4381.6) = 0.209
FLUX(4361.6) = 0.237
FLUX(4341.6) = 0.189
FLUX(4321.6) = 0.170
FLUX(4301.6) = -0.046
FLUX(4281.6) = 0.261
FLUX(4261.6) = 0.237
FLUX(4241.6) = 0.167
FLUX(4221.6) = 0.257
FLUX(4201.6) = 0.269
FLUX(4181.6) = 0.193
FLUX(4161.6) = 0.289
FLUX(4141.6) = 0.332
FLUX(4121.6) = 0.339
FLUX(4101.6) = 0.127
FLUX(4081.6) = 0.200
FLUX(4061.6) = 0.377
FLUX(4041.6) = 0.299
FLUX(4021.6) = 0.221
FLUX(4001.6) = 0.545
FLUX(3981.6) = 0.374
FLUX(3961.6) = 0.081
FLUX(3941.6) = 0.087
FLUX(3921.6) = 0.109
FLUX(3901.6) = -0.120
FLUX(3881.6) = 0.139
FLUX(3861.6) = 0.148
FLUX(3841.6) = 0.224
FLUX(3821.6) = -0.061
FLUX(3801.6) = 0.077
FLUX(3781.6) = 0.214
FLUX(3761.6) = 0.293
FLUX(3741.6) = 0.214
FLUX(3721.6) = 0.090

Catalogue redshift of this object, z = 0.399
